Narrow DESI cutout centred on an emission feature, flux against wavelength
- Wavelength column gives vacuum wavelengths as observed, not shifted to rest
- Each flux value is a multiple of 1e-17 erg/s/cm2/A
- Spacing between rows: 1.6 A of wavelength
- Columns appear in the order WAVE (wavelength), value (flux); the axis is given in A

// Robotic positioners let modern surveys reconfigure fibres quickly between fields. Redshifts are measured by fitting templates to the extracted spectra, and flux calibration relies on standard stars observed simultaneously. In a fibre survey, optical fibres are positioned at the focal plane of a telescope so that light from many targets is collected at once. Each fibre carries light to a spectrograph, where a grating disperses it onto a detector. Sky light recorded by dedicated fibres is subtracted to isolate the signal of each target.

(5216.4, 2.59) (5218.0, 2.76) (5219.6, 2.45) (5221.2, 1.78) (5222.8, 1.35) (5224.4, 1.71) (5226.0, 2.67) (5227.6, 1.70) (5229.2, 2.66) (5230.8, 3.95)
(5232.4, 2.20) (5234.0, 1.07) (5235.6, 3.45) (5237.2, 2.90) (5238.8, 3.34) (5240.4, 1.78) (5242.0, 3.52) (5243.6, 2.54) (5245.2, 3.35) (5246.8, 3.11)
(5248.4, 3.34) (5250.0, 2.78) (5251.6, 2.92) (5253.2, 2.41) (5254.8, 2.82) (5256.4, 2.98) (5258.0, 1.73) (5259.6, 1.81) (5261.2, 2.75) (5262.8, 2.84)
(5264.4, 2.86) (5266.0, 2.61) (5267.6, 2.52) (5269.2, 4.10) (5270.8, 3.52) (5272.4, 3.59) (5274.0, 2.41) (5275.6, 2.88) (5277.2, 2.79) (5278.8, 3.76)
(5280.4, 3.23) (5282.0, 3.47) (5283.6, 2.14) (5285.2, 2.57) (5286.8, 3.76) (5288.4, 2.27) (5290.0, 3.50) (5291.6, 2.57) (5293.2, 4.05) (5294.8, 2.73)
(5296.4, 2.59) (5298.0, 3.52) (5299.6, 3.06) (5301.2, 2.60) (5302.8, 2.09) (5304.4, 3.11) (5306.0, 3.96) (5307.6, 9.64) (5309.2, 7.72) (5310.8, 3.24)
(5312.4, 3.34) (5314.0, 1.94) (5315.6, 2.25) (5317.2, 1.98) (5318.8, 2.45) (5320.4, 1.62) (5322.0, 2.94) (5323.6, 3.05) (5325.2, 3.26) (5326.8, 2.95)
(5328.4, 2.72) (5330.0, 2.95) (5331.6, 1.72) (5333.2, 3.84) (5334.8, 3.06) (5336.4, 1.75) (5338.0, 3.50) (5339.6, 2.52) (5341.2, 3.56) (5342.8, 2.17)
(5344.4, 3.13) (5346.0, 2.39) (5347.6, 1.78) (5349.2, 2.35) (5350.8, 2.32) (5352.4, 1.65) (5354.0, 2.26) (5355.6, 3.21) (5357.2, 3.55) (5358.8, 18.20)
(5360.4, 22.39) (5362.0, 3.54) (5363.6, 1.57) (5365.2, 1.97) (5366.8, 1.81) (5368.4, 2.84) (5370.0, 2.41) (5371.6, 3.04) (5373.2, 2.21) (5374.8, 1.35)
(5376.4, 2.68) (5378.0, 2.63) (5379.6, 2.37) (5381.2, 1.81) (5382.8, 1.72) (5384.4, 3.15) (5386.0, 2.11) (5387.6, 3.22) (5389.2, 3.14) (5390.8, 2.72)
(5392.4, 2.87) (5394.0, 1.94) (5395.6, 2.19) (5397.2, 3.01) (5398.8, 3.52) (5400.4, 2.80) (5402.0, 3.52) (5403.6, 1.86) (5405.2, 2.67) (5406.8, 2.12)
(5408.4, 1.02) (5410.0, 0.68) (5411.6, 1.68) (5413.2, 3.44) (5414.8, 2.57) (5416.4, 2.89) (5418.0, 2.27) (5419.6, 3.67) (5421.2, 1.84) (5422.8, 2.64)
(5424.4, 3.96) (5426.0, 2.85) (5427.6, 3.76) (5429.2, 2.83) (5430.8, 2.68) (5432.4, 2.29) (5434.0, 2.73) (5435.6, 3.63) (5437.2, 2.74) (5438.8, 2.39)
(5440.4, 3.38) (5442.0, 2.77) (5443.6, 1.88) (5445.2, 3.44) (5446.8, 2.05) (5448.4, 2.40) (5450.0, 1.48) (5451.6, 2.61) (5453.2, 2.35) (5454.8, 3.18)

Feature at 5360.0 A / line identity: [O III]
